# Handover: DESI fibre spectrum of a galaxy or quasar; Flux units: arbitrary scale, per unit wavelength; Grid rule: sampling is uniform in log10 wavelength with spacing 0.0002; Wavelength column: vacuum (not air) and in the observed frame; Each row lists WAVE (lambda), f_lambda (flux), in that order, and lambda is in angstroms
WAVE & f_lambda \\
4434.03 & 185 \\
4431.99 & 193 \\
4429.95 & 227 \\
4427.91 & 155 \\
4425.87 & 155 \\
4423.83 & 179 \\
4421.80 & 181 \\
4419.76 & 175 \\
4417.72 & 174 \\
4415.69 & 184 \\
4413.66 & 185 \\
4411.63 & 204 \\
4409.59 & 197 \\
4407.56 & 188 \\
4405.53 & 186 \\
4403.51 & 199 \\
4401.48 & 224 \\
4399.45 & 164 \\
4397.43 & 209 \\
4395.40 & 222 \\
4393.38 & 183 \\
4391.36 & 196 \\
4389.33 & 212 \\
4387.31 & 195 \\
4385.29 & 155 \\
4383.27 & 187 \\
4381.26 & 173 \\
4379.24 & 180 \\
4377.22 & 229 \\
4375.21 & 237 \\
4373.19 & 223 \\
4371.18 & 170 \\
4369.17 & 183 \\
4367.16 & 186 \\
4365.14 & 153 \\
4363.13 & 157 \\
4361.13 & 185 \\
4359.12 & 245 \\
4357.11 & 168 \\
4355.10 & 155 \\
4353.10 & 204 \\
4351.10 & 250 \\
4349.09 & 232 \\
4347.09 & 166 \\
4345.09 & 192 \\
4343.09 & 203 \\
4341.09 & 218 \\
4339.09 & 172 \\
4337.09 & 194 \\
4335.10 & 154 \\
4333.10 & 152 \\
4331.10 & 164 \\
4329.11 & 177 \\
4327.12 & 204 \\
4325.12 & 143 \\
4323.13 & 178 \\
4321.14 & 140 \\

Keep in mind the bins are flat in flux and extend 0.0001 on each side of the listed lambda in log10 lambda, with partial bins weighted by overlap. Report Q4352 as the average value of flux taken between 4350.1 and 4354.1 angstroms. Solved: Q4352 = 227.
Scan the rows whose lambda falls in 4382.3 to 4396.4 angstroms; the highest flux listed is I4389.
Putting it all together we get 222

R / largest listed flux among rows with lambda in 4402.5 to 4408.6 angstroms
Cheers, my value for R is 199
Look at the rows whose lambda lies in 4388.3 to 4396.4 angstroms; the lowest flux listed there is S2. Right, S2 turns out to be 183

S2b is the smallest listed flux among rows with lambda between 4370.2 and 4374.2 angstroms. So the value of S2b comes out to 170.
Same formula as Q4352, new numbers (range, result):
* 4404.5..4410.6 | 191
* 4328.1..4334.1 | 164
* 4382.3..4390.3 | 187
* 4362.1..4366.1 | 156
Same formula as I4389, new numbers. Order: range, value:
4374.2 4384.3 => 237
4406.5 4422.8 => 204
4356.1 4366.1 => 245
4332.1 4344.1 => 218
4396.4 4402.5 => 224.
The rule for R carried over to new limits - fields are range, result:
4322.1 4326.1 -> 178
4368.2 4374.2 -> 223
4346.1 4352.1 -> 250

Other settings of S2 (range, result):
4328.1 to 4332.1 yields 164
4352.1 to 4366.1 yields 153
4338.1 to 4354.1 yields 166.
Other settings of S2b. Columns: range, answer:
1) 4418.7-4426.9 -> 155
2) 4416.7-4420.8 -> 174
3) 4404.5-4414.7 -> 185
